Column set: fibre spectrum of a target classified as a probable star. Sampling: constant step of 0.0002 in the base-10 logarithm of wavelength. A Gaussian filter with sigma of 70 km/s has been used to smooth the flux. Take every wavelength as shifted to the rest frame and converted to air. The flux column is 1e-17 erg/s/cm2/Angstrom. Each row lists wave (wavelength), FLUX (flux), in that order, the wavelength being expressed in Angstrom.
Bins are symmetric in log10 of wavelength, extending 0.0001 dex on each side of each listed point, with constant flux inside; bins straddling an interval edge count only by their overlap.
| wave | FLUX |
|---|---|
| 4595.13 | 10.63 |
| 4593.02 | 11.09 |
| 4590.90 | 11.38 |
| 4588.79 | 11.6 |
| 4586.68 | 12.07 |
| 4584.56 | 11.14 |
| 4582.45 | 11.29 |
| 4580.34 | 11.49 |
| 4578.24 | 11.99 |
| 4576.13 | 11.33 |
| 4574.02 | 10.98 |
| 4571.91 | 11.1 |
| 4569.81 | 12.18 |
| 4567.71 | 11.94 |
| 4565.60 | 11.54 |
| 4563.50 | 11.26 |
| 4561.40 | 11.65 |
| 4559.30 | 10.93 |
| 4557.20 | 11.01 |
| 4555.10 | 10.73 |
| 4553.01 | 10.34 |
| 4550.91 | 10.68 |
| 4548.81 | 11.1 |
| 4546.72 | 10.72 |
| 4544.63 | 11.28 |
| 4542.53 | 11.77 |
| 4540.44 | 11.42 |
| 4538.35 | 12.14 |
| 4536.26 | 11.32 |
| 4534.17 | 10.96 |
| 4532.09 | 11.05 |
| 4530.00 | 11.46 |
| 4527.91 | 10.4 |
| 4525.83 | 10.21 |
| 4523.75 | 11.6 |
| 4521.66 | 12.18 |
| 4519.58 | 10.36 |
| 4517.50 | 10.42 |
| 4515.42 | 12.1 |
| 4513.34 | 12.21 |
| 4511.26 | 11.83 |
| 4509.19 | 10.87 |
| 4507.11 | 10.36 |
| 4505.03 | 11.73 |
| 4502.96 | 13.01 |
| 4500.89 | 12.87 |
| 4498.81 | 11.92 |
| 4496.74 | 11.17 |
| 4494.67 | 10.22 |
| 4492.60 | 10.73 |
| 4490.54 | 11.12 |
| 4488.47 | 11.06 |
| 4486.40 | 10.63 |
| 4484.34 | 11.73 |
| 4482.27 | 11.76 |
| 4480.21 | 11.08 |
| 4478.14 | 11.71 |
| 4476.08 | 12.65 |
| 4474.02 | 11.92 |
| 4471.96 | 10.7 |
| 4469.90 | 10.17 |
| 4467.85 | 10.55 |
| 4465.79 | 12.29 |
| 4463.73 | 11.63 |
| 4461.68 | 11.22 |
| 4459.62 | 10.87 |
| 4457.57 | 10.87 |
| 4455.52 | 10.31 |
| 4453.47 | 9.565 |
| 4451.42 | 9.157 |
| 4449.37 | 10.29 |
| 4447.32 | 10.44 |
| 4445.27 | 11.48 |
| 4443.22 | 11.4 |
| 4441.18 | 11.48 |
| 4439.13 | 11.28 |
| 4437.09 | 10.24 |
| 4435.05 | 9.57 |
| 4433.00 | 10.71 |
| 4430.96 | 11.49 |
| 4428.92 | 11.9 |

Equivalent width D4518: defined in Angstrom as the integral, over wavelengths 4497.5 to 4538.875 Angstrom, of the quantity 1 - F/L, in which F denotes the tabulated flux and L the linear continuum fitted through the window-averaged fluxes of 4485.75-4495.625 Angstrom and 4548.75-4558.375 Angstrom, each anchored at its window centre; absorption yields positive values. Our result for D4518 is -2.6 Angstrom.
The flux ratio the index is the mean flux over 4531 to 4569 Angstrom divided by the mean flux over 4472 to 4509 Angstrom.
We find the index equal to 0.98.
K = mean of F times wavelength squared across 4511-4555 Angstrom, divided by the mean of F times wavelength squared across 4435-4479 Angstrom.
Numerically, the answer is 1.06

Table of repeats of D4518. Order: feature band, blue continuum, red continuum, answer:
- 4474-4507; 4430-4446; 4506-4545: -1.20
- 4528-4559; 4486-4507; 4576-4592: 1.01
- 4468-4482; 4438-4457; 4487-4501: -0.51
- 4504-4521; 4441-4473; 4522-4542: -0.23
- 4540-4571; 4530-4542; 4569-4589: 0.59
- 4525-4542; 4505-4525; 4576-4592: 0.36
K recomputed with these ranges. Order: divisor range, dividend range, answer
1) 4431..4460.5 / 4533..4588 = 1.13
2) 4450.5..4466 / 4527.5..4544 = 1.10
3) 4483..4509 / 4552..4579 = 1.03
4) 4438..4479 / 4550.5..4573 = 1.07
